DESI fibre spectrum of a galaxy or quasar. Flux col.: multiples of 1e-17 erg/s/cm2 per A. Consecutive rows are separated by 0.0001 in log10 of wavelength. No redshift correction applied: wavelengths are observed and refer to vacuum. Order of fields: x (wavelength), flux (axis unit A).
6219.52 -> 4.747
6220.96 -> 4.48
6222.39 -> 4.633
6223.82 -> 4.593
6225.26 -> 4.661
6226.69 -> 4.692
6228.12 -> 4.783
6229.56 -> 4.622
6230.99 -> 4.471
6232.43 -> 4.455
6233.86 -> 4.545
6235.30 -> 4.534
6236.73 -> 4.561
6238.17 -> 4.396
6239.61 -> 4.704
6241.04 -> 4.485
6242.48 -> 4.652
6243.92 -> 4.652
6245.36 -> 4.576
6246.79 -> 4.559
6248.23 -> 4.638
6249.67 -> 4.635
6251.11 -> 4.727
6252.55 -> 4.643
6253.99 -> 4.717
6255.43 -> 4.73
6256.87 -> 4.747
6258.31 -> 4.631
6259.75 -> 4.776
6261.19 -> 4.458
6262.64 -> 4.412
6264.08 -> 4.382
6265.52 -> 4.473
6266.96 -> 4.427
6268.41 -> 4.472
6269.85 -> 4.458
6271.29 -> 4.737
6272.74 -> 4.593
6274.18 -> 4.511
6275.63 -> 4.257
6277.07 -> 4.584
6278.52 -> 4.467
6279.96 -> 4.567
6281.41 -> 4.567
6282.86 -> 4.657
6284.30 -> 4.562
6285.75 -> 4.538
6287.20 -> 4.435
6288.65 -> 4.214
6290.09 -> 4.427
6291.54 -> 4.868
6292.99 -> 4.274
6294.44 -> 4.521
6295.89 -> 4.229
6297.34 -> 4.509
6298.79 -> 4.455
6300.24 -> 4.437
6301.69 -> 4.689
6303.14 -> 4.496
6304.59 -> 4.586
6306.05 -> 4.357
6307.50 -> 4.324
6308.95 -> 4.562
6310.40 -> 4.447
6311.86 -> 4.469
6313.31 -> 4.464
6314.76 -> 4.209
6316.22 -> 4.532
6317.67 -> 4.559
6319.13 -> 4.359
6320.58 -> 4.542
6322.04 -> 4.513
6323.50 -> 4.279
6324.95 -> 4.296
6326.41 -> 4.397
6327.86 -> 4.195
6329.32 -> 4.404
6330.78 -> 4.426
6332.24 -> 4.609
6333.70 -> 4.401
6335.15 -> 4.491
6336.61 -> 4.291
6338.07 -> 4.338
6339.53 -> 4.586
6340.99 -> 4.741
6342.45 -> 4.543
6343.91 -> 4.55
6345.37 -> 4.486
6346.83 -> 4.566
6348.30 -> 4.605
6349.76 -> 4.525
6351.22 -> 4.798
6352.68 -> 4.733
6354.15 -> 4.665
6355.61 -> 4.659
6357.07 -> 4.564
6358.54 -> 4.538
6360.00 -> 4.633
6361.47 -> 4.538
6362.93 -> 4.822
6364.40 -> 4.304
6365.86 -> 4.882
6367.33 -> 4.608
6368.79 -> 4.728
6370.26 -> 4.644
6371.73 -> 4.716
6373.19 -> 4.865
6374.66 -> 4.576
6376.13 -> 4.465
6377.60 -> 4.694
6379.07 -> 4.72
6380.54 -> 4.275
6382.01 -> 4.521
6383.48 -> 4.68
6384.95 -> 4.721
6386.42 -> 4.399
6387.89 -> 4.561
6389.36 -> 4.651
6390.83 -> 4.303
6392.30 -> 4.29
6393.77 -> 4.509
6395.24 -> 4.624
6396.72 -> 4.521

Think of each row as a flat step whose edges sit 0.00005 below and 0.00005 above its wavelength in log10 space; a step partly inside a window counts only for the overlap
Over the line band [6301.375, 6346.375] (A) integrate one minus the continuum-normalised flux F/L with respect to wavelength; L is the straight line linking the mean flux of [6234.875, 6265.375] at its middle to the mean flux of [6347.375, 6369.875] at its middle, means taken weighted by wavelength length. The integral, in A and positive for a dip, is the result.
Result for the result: 1.7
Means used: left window 4.6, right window 4.64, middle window 4.45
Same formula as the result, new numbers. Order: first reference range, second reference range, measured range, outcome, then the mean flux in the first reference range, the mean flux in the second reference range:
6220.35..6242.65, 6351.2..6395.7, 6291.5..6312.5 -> 0.5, 4.58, 4.6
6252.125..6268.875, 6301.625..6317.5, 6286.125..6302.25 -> 0.1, 4.57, 4.46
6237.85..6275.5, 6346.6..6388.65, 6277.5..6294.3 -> 0.3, 4.58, 4.62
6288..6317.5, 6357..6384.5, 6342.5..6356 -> -0.1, 4.46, 4.62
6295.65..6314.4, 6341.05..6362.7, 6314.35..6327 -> 0.3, 4.47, 4.61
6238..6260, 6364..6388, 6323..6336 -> 0.7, 4.65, 4.61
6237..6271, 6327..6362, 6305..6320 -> 0.4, 4.58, 4.54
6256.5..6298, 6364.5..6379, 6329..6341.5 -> 0.4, 4.51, 4.67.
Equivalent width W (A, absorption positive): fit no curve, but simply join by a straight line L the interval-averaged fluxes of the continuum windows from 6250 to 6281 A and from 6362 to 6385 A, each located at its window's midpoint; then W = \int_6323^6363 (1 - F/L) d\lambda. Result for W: 0.8 A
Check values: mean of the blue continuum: 4.56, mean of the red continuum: 4.64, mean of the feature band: 4.52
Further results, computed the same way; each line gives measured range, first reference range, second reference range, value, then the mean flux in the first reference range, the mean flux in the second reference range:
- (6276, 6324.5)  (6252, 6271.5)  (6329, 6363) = 1.0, 4.57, 4.56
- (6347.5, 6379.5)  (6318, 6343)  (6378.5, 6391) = -1.0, 4.44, 4.55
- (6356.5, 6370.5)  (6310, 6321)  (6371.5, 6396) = -0.3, 4.44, 4.56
